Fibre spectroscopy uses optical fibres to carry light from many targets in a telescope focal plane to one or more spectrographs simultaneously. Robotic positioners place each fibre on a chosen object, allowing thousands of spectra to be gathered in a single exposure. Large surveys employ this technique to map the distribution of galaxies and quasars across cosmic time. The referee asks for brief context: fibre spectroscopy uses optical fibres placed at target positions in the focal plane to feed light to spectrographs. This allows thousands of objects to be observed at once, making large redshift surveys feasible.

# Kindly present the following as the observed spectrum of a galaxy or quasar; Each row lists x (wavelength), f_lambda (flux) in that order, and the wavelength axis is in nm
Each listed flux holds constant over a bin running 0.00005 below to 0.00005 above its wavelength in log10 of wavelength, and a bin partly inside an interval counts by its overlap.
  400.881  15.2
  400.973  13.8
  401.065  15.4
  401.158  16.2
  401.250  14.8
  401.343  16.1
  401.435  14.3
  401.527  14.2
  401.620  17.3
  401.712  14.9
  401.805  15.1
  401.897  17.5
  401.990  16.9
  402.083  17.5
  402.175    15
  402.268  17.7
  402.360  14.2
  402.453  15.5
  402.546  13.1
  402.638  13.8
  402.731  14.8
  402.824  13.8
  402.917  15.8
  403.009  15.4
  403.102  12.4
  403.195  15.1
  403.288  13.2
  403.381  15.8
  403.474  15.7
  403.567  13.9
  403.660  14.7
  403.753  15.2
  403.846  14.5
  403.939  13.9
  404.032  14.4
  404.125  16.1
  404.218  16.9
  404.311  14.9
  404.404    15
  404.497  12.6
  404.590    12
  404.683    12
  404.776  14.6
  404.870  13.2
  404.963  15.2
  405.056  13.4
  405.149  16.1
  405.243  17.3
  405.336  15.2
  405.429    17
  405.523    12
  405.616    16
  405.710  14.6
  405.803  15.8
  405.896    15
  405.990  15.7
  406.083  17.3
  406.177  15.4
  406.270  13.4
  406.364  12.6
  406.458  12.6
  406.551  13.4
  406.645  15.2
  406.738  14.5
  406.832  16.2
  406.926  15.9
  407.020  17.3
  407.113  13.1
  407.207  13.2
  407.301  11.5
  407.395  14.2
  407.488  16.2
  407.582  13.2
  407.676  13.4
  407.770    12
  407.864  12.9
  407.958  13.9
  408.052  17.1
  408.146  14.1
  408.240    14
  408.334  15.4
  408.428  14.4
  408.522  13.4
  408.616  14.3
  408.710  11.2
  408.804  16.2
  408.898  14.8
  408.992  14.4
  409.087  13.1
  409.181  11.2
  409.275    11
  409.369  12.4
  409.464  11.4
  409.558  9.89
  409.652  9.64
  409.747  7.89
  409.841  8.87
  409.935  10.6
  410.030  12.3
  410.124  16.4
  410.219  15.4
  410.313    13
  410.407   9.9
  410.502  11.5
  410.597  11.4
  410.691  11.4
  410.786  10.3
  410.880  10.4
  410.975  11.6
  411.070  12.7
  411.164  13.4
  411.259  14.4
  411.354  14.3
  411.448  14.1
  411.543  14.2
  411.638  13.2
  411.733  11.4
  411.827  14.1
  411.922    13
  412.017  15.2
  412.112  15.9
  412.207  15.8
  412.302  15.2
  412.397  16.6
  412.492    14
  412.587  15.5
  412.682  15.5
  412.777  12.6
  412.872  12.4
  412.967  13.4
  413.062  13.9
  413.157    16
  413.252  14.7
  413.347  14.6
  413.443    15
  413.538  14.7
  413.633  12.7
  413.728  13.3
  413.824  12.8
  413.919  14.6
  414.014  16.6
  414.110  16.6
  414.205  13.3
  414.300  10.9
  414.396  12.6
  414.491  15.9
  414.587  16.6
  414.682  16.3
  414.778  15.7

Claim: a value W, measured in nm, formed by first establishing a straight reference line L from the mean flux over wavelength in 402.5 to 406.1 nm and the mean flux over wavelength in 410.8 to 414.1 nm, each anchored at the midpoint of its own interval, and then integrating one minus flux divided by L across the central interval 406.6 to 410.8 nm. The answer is 0.36 nm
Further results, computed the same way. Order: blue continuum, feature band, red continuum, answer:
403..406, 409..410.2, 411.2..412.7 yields 0.26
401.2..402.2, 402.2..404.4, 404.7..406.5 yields 0.08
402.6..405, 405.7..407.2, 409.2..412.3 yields -0.13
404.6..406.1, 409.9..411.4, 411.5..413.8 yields 0.21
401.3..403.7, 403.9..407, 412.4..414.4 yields 0.03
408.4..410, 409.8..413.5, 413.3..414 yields -0.08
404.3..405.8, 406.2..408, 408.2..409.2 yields 0.03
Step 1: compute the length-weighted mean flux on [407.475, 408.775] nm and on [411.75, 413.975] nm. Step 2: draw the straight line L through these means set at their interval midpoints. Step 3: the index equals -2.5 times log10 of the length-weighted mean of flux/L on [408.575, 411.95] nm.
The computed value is 0.15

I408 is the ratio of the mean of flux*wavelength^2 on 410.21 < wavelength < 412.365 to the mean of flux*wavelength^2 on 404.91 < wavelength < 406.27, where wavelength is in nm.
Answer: 0.88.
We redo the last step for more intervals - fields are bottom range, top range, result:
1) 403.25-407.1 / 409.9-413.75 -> 0.95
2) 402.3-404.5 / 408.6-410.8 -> 0.84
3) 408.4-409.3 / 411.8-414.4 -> 1.09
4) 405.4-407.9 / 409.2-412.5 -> 0.89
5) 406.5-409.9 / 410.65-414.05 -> 1.06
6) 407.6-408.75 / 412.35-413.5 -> 1.07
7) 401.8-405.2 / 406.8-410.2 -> 0.92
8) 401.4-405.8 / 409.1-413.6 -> 0.91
